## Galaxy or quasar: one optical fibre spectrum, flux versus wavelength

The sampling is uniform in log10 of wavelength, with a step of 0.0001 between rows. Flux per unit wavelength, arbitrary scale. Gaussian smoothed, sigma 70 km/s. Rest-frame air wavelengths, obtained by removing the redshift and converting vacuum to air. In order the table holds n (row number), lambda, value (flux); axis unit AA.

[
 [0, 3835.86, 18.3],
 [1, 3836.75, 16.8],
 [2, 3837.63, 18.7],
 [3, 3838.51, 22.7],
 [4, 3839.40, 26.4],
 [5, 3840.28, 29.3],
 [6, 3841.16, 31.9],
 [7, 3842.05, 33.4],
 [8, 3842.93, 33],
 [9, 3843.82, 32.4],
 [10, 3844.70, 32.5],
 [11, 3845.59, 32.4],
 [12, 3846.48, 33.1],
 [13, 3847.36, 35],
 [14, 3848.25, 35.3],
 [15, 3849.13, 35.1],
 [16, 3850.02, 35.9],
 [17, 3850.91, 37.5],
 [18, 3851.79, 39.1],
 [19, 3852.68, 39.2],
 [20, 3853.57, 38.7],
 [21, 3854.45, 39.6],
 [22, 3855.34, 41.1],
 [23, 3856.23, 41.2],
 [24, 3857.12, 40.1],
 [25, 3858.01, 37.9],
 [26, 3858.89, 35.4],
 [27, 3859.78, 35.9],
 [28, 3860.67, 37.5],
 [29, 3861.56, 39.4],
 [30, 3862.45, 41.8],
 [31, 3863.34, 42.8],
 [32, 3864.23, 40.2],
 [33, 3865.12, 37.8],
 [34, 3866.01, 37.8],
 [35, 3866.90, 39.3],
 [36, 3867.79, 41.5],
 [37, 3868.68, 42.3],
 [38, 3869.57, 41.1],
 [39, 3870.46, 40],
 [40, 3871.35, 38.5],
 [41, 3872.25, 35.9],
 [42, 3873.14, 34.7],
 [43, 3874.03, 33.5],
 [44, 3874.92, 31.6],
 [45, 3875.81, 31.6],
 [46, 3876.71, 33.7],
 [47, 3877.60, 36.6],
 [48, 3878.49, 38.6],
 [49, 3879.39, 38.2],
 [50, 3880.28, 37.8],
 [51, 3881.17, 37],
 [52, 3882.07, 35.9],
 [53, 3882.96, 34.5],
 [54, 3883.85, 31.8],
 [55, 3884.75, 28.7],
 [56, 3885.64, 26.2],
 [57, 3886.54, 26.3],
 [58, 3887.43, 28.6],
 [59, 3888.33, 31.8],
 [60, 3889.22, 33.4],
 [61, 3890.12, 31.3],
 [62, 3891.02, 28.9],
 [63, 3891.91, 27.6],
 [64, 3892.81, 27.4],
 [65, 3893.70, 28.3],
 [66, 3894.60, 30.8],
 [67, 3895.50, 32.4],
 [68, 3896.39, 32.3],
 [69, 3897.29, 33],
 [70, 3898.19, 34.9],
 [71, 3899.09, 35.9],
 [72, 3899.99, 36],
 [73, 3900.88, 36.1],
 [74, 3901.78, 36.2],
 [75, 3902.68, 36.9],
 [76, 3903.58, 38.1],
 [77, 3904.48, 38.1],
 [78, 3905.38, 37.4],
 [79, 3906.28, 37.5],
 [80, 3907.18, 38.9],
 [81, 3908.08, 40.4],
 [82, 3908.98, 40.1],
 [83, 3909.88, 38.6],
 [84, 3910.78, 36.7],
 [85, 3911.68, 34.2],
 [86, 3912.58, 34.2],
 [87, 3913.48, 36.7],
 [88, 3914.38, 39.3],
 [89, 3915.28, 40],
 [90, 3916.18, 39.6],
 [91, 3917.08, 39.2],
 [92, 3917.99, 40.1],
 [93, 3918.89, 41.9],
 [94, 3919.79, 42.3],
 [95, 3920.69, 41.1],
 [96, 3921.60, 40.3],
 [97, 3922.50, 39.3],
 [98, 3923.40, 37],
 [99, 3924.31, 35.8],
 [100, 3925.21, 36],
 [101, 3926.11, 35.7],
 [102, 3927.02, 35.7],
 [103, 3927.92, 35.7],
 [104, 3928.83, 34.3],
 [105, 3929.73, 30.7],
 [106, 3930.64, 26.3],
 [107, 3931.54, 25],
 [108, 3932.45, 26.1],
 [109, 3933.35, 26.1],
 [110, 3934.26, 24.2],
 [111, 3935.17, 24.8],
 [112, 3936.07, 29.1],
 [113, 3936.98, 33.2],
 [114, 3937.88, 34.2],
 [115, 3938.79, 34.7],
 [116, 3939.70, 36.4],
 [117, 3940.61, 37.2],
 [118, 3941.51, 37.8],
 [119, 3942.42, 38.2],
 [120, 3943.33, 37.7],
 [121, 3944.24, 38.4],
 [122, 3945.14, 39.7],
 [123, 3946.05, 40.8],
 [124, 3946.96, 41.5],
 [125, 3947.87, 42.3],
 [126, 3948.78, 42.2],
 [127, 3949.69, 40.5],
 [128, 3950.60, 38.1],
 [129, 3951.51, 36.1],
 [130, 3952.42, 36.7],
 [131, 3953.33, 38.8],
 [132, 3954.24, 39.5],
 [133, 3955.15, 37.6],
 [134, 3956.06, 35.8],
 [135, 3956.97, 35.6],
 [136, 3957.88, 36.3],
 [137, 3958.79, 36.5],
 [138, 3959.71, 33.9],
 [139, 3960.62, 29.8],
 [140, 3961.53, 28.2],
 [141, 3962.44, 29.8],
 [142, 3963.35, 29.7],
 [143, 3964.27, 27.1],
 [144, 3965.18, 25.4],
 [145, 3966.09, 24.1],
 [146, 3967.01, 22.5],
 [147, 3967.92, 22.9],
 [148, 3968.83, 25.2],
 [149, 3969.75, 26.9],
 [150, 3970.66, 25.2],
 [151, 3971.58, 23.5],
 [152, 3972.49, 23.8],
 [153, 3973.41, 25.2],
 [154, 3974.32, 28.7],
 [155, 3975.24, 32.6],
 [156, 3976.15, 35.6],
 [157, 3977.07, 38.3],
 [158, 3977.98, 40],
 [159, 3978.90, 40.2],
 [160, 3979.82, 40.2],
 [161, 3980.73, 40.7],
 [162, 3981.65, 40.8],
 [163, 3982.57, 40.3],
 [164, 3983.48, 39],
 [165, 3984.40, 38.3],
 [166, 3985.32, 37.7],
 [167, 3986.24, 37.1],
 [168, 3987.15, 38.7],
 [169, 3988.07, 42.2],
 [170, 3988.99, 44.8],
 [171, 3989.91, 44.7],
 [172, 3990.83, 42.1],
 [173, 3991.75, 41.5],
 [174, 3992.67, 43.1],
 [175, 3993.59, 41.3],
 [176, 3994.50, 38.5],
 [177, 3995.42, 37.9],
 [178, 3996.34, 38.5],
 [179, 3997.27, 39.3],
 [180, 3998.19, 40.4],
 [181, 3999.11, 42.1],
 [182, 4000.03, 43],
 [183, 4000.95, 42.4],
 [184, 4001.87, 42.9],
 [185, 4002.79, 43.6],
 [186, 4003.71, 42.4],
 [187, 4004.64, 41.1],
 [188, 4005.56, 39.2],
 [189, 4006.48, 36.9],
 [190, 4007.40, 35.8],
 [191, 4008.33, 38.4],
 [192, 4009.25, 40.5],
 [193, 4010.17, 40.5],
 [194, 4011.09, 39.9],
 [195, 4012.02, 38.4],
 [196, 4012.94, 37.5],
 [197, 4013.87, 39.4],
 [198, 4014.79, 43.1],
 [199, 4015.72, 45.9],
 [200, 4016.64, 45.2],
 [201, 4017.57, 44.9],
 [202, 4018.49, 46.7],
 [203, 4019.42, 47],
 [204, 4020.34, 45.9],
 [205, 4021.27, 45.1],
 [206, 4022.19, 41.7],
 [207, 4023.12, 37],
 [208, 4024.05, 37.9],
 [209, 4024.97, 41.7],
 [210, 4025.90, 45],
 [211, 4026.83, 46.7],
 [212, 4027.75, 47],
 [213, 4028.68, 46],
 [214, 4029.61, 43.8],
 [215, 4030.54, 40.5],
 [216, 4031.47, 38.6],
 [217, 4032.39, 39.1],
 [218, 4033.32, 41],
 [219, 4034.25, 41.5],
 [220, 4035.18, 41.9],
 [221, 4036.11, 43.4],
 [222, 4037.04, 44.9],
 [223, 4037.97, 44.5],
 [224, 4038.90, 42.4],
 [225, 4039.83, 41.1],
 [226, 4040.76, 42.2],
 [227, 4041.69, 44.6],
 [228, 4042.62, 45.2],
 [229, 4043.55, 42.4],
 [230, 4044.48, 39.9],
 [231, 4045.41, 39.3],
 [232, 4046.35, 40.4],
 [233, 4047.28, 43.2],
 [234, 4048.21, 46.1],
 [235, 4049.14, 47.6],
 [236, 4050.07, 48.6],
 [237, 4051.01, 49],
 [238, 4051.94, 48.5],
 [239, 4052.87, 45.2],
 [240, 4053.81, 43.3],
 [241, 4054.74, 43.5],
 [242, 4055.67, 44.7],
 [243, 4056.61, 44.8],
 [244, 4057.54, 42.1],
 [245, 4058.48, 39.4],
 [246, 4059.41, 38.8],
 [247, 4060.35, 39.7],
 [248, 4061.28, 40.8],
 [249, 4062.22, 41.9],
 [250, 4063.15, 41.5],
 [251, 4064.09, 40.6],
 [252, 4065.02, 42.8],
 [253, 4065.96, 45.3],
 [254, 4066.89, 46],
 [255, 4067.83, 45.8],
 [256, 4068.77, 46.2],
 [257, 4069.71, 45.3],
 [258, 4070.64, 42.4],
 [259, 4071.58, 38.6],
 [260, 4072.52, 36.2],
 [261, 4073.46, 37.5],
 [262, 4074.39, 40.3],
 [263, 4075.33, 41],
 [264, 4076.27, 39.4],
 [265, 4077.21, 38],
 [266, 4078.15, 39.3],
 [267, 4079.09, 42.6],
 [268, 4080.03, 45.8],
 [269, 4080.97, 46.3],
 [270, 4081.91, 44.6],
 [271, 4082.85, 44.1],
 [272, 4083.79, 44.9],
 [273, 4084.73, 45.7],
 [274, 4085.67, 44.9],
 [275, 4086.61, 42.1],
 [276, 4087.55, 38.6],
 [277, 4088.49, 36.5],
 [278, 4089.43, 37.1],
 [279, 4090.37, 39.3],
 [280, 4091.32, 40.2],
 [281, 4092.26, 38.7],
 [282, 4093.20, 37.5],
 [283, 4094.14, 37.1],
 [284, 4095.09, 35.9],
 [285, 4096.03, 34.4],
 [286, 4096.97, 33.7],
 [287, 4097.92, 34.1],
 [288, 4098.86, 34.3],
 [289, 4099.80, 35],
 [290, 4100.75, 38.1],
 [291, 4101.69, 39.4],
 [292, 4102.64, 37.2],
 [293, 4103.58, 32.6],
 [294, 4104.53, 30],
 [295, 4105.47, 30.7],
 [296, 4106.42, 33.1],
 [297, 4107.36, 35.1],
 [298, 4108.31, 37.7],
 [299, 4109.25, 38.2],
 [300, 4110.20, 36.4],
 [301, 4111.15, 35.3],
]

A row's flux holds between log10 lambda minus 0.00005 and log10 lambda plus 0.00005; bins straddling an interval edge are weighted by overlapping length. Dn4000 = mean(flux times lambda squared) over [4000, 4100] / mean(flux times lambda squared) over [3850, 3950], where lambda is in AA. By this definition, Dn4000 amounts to 1.3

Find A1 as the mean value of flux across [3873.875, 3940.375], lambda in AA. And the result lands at 34.3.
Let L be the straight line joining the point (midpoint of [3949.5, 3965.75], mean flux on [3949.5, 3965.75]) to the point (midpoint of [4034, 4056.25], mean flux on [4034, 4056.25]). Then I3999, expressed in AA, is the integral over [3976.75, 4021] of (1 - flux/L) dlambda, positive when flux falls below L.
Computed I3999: -2.7 AA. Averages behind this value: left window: 34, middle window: 41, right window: 43.9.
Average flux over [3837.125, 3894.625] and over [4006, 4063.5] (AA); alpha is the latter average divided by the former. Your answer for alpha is 1.23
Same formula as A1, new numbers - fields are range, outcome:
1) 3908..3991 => 35.1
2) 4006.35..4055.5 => 42.8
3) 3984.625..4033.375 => 41.5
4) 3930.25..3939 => 28.2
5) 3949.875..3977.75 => 31.1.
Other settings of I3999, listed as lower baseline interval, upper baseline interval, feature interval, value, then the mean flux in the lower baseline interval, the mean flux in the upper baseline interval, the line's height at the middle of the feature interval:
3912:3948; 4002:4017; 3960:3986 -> 4.60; 35.7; 40.5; 38.3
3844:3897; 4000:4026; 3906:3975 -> 7.50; 35.4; 41.6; 38.5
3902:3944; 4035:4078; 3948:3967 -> 1.79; 35.7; 42.7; 37.5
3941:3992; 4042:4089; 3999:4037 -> -2.76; 35.3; 42.7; 39.2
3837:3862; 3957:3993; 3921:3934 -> 0.40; 34.5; 33.9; 34.1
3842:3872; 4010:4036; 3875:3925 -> 4.72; 37.8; 42.5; 39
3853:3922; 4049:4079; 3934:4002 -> 6.01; 36.4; 42.6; 39.2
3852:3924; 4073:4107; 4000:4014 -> -0.87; 36.4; 38.6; 37.7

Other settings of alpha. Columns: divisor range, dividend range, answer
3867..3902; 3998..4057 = 1.26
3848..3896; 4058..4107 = 1.11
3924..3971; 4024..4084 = 1.29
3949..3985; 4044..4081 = 1.29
